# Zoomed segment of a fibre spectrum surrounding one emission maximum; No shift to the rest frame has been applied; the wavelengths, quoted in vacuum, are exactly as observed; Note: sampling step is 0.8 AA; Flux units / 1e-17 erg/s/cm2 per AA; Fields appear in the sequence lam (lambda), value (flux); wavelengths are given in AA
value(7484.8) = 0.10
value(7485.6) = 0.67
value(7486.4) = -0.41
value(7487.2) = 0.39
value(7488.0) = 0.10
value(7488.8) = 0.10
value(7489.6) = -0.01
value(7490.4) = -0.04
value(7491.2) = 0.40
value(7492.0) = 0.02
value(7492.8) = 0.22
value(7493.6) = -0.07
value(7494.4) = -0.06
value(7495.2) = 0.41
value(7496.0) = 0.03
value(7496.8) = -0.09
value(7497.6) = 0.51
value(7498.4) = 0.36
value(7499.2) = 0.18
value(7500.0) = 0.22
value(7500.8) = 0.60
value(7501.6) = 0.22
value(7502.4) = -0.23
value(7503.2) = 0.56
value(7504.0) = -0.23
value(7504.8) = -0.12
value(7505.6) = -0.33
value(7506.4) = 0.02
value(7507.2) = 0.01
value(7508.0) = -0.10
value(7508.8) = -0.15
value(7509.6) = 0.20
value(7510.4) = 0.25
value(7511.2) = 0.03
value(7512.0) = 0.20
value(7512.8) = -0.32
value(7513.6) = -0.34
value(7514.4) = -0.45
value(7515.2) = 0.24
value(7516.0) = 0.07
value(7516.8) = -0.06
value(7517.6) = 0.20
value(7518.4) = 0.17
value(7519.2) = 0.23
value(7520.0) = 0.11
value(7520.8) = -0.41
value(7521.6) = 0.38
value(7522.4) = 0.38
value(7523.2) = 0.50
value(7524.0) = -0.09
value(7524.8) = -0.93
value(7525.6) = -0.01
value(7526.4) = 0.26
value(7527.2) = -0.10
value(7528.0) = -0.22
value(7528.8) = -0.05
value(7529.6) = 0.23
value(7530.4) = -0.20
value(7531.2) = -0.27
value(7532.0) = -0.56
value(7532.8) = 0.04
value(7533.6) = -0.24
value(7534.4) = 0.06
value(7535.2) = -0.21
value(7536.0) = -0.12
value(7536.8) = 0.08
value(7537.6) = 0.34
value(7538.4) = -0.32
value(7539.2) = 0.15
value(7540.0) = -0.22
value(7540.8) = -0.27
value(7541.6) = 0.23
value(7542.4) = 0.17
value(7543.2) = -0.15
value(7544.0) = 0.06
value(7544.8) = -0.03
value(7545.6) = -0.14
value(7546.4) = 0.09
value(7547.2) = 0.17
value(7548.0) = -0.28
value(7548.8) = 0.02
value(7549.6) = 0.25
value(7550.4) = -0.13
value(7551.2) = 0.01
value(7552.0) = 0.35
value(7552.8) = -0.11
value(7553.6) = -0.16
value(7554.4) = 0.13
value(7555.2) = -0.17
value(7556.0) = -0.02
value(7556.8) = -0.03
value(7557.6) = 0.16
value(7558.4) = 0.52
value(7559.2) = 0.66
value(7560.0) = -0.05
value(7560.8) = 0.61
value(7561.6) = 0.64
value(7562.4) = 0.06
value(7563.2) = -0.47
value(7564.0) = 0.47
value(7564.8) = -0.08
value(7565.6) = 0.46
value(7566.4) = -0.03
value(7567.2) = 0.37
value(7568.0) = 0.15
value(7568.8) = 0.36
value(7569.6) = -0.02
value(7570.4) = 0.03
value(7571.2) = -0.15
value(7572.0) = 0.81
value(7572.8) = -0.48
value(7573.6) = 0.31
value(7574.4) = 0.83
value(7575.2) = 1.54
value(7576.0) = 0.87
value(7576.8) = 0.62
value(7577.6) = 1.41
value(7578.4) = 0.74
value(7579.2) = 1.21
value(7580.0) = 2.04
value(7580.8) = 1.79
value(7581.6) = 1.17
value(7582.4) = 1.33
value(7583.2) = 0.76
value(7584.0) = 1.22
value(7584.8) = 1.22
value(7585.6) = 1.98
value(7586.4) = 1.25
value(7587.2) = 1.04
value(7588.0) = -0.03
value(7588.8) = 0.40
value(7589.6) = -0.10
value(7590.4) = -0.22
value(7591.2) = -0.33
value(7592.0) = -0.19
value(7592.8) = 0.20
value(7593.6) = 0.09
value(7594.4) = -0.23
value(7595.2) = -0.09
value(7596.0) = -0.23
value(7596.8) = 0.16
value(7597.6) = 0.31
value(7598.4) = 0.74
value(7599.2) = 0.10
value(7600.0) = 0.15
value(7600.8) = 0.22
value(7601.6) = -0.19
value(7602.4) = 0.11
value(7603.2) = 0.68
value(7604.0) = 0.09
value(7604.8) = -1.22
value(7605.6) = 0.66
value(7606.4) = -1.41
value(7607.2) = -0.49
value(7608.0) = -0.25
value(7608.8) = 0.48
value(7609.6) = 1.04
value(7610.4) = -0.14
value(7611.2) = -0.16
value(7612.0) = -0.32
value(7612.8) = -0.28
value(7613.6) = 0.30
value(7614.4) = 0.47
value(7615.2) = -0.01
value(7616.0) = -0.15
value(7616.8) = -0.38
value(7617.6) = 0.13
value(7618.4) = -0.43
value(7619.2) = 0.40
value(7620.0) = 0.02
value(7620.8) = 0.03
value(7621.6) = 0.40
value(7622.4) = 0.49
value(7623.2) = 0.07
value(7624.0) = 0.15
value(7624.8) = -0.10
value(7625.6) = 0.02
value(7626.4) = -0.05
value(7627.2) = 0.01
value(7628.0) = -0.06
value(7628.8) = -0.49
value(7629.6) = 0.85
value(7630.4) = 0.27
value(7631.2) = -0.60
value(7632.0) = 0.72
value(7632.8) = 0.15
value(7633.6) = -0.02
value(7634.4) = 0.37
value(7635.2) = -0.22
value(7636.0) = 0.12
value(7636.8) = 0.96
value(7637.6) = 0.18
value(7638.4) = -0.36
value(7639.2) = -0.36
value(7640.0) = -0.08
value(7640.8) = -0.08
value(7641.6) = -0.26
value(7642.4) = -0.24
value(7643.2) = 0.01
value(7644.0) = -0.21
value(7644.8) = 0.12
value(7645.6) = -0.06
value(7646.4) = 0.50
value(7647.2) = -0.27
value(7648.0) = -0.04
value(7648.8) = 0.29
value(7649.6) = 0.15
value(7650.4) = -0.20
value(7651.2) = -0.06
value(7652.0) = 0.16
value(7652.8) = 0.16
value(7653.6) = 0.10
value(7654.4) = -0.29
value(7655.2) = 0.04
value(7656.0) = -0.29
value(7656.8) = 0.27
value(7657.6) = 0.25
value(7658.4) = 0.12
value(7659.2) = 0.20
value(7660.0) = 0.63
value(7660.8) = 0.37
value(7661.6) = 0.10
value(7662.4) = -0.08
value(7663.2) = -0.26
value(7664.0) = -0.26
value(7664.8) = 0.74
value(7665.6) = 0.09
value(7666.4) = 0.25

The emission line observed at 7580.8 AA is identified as [O II] 3727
